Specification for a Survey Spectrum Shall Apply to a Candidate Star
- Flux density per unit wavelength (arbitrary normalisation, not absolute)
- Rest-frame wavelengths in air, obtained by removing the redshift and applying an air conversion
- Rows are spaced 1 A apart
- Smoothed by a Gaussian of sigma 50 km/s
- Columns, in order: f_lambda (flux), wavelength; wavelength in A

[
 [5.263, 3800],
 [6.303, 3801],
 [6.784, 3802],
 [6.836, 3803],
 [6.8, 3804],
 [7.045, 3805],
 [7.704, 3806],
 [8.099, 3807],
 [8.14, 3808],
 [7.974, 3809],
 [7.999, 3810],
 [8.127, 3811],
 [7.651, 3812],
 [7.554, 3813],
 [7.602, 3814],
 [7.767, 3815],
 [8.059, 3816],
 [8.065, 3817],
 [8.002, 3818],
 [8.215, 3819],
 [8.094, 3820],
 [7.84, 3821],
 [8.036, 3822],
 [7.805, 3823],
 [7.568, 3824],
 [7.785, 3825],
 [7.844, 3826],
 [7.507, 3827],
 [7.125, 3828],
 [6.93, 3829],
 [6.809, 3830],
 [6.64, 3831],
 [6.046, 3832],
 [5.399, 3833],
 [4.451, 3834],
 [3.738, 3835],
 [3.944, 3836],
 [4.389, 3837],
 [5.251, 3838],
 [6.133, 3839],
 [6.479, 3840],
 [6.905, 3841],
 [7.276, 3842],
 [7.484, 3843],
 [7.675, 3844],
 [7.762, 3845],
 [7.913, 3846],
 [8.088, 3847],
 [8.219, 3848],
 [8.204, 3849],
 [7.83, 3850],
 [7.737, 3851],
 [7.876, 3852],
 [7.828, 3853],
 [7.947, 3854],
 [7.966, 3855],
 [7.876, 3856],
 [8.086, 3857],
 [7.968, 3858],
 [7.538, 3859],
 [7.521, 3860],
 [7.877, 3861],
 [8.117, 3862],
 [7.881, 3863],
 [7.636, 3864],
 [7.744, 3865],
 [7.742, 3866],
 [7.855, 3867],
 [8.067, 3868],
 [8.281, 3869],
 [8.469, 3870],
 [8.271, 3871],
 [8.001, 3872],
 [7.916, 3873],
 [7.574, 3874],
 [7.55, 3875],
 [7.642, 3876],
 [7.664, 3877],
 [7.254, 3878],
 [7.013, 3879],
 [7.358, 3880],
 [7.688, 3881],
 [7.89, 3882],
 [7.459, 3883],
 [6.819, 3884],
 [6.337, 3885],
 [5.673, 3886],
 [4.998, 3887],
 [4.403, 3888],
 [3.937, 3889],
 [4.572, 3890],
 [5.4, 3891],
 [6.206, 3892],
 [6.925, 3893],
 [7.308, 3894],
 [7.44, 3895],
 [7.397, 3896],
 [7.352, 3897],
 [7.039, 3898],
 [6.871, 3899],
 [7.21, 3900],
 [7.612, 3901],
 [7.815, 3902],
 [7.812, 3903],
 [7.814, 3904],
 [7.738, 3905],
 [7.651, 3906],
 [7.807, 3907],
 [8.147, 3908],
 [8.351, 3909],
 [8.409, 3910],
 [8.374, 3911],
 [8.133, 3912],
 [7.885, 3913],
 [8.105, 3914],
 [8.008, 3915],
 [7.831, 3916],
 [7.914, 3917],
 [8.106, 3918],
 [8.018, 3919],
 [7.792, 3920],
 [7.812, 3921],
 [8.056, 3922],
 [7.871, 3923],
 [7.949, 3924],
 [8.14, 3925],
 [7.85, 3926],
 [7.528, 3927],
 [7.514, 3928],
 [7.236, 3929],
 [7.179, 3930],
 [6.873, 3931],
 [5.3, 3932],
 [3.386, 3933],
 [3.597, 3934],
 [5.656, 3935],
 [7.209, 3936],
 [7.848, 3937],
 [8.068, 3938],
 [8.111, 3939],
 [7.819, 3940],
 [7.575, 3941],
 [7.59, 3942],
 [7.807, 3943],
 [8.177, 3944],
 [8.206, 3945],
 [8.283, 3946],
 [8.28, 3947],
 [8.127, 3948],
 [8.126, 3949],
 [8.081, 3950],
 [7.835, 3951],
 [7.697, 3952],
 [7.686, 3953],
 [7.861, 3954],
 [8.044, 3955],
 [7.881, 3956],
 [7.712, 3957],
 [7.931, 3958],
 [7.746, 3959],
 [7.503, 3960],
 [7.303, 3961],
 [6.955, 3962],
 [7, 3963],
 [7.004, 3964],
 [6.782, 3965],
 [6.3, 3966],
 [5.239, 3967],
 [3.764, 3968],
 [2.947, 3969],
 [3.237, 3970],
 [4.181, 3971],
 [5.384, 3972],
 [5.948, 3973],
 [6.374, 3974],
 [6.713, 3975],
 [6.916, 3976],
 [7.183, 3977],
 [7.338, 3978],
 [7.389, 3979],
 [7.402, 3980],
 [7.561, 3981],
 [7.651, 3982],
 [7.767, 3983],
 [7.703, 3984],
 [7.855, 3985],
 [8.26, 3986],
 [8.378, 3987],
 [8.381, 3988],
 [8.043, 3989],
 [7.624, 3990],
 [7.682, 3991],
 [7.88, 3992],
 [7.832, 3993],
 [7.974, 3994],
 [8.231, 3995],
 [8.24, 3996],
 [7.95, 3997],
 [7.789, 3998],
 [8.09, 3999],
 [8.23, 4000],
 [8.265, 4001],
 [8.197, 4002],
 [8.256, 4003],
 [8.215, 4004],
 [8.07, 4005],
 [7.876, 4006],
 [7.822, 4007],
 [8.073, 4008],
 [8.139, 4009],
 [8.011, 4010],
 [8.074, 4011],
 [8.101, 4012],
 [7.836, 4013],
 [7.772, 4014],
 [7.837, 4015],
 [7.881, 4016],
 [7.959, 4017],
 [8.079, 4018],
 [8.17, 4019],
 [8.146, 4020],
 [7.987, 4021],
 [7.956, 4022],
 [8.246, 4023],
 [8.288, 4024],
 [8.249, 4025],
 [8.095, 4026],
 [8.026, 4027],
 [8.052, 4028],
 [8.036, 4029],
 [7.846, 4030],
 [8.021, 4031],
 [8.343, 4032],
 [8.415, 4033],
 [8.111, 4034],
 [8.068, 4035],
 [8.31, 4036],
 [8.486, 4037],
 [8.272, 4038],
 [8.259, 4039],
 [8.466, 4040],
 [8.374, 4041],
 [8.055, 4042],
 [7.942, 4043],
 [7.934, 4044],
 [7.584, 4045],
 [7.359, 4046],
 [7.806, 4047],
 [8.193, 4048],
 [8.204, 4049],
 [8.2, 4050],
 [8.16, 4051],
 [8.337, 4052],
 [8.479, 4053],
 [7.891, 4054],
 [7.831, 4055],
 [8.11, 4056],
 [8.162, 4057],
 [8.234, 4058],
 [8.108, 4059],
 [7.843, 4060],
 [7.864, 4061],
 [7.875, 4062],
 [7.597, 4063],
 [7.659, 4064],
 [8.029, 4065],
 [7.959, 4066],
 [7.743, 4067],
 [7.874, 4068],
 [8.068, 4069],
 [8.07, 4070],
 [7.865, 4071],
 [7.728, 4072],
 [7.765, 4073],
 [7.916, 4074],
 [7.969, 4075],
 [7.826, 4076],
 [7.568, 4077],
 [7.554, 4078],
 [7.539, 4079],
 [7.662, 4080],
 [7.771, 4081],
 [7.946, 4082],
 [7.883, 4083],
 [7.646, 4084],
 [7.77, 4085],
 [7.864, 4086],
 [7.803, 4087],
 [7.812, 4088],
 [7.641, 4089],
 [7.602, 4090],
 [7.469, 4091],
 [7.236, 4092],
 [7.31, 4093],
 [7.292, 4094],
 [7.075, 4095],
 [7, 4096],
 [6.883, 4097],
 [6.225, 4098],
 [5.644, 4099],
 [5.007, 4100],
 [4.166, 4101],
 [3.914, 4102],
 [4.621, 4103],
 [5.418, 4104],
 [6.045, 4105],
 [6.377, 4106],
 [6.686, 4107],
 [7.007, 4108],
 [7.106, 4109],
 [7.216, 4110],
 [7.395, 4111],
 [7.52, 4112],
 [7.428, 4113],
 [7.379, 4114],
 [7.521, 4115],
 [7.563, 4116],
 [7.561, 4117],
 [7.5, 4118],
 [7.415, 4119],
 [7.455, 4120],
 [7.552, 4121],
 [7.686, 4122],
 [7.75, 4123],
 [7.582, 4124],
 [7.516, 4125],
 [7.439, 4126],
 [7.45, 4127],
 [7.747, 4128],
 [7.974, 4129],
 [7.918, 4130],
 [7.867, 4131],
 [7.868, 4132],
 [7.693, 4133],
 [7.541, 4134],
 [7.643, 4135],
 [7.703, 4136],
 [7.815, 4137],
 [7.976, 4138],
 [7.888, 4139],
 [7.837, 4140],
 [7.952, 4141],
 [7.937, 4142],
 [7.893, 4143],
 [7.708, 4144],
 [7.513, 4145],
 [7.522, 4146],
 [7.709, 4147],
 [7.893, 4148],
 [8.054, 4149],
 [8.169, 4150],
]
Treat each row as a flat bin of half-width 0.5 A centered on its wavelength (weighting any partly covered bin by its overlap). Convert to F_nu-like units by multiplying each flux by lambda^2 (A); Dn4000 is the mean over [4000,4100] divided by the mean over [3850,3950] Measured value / 1.14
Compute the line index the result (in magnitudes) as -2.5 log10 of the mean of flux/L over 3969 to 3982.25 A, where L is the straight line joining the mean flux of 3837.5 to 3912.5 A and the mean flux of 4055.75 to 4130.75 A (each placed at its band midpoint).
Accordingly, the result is 0.179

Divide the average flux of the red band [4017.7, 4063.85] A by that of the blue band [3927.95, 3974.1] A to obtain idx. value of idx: 1.2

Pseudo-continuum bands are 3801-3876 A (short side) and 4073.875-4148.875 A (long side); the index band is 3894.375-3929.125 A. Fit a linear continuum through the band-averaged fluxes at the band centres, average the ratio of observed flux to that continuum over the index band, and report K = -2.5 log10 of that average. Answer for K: -0.06 mag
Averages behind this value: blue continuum 7.41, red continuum 7.32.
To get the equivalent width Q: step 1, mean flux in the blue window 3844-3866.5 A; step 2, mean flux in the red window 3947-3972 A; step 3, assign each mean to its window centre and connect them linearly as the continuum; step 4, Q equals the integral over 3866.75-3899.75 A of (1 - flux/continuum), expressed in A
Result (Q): 2.64 A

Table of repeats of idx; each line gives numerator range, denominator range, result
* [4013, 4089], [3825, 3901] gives 1.13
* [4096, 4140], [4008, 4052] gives 0.87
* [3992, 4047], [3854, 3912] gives 1.09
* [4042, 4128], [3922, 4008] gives 1.02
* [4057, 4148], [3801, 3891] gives 1.03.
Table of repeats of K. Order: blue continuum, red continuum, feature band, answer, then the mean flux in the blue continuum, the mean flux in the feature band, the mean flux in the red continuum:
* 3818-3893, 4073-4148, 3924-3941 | 0.05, 7.13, 6.89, 7.32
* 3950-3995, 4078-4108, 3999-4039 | -0.16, 7.07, 8.1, 6.82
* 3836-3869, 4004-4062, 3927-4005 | 0.09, 7.48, 7.25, 8.07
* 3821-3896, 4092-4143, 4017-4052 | -0.14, 7.1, 8.11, 7.13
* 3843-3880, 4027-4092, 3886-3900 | 0.26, 7.84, 6.16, 7.95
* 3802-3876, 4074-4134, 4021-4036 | -0.12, 7.42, 8.13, 7.2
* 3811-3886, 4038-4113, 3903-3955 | -0.03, 7.38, 7.62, 7.46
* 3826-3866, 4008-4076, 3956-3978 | 0.22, 7.09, 6.26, 8.03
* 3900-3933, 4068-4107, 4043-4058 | -0.12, 7.69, 8.02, 7.08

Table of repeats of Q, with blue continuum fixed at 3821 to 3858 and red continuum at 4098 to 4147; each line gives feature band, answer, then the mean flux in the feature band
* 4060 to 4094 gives -2.8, 7.75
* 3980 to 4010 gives -3.7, 7.99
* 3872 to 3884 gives -0.8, 7.53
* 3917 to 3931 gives -1.3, 7.75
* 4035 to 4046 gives -1.5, 8.13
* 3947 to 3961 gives -1.5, 7.86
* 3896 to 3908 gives -0.8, 7.54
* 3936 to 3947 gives -1.3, 7.93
